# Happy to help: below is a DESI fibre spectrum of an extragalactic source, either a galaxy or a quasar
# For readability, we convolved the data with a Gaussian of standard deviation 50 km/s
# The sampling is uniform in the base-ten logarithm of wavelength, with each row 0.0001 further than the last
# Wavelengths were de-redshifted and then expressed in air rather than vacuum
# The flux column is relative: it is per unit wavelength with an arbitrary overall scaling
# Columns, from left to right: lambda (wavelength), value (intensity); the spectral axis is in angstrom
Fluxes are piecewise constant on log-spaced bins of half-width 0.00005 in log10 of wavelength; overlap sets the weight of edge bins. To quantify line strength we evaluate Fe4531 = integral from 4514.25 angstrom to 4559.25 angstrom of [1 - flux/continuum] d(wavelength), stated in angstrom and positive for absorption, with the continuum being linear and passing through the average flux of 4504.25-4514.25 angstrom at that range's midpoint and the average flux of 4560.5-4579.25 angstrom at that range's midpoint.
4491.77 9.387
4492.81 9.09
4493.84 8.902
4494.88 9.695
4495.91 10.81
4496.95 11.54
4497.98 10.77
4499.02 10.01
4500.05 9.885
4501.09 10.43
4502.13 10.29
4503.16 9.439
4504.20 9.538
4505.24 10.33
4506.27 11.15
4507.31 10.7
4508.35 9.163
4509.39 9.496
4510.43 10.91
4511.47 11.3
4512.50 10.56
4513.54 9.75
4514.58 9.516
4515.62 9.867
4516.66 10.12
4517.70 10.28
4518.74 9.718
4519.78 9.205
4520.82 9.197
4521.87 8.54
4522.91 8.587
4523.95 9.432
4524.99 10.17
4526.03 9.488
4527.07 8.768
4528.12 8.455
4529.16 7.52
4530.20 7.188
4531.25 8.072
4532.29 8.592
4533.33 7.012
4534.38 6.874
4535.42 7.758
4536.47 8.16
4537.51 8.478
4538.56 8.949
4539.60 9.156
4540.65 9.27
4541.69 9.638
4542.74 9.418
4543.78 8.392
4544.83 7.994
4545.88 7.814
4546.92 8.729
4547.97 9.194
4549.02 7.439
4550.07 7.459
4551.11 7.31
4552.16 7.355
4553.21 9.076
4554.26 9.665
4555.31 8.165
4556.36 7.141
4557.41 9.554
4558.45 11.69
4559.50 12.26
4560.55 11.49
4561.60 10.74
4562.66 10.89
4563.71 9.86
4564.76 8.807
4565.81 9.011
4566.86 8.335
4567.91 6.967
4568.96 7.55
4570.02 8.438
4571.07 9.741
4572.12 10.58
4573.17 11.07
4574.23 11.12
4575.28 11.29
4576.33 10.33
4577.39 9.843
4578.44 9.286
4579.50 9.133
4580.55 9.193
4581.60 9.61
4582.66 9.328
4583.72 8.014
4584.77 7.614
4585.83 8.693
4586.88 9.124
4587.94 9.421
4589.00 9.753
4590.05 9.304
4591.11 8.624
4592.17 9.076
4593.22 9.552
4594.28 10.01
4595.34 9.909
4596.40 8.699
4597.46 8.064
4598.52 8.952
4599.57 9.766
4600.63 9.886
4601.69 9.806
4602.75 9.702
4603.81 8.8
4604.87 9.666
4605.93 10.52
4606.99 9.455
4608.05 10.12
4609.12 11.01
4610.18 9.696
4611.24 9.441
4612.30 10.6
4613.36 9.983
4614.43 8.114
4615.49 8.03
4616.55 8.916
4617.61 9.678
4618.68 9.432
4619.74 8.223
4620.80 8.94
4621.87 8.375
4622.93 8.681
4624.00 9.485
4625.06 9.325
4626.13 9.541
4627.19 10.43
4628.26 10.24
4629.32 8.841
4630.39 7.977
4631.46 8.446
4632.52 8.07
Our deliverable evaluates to 5.9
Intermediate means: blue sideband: 10.3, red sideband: 9.68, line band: 8.72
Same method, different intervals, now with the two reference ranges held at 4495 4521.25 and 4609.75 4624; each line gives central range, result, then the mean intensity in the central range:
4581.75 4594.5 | 0.5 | 9.03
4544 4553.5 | 1.7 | 8.02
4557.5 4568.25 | -0.5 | 10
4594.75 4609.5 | -0.6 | 9.58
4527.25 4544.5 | 2.7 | 8.31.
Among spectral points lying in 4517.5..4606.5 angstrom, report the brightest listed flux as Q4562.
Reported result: 12.26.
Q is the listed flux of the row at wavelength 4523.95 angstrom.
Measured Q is 9.432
